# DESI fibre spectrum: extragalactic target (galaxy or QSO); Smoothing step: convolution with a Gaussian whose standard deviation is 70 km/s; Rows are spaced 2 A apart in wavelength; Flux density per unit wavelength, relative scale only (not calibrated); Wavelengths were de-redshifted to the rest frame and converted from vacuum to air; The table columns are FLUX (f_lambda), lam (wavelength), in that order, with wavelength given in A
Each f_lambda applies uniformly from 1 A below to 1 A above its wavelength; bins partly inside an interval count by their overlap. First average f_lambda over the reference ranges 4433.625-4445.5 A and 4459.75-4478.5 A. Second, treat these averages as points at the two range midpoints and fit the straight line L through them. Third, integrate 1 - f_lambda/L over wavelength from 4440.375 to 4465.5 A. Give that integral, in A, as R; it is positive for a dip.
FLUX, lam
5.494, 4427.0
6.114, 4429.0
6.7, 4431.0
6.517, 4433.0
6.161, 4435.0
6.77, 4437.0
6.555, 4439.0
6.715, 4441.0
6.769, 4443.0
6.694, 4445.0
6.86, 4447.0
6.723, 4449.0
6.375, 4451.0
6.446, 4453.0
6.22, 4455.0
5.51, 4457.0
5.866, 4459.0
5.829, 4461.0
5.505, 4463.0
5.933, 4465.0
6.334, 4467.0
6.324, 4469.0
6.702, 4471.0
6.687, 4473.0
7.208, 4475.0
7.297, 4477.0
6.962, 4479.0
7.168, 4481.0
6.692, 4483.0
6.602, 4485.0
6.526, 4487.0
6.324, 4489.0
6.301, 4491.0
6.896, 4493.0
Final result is 1.0 A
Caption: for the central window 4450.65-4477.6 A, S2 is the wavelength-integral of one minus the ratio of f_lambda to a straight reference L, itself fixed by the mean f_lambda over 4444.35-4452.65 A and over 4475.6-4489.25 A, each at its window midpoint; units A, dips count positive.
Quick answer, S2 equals 1.8 A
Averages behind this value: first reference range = 6.64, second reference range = 6.83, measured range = 6.29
